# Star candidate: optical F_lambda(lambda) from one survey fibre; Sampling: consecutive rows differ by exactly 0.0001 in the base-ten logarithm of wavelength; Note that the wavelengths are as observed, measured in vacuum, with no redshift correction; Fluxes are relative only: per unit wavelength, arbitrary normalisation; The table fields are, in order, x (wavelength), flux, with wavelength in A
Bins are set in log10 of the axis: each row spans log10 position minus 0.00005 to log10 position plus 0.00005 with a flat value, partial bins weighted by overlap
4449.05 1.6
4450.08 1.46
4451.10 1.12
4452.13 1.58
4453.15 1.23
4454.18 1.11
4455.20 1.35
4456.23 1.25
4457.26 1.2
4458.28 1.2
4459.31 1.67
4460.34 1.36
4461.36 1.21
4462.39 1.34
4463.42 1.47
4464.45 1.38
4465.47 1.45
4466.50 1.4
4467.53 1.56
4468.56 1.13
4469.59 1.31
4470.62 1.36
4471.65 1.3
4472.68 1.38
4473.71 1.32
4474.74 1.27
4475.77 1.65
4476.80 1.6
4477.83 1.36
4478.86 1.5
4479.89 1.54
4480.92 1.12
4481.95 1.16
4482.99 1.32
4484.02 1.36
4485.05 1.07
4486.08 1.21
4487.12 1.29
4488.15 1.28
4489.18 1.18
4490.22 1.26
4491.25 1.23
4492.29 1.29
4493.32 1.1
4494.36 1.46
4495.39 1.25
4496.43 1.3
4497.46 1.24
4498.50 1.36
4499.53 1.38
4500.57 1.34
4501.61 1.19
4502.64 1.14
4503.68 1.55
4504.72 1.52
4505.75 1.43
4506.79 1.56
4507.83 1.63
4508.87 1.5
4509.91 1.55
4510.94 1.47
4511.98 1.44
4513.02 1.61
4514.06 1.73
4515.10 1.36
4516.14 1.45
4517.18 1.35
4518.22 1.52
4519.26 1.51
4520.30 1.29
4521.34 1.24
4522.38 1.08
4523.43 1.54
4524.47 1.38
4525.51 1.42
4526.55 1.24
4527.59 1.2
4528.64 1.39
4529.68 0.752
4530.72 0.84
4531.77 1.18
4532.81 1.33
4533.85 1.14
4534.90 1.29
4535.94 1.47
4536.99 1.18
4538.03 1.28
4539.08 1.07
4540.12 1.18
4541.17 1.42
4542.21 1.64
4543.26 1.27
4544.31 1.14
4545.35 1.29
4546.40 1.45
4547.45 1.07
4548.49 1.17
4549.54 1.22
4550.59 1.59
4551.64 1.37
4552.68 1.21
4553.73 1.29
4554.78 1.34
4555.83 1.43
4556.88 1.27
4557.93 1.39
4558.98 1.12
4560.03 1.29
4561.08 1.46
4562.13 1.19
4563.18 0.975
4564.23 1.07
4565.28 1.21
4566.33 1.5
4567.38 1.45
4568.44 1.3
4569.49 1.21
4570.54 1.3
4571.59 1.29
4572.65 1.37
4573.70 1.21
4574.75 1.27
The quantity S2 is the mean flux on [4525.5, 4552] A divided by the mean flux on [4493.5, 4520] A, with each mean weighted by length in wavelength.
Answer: 0.87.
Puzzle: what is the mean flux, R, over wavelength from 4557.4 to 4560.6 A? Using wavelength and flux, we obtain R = 1.27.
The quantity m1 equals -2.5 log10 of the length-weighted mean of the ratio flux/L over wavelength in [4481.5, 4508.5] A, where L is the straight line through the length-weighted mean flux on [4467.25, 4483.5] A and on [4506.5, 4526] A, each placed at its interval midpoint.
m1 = 0.08 mag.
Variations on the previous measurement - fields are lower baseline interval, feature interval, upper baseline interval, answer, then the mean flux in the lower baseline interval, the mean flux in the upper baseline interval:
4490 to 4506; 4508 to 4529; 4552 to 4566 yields -0.10 mag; 1.31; 1.26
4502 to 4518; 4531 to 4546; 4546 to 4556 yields 0.07 mag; 1.48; 1.31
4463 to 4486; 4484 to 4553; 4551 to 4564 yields 0.00 mag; 1.36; 1.28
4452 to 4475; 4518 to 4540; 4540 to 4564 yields 0.05 mag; 1.34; 1.29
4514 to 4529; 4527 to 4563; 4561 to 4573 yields 0.05 mag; 1.37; 1.27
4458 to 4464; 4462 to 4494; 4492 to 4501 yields 0.01 mag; 1.38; 1.3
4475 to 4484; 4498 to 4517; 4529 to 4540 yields -0.14 mag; 1.4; 1.16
